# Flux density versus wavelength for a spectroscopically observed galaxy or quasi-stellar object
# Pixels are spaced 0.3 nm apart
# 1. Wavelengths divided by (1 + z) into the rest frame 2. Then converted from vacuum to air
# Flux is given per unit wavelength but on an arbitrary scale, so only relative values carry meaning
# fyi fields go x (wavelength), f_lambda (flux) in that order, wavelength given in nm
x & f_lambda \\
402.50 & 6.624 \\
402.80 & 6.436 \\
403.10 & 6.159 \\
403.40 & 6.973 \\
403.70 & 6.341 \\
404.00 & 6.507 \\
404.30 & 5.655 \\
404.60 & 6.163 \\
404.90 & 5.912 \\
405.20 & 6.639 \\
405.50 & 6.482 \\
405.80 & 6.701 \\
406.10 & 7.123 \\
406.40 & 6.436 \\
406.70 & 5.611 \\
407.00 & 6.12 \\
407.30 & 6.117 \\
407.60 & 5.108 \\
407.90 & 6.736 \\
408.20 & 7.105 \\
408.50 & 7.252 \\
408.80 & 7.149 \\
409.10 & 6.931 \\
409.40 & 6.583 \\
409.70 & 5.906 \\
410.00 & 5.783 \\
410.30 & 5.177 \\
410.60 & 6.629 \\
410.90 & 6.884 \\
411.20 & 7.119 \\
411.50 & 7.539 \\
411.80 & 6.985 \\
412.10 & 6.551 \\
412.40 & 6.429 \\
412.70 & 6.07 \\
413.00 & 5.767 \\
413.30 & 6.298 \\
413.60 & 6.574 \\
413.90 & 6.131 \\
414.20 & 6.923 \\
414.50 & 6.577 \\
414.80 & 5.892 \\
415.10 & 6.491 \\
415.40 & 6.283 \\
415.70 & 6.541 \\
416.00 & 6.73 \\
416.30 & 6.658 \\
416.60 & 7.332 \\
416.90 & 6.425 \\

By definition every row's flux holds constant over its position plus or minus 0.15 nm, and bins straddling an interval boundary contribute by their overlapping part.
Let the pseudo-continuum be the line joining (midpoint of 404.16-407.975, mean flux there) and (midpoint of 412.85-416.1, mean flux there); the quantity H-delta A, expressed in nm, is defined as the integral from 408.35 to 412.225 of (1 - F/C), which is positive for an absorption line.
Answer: -0.22 nm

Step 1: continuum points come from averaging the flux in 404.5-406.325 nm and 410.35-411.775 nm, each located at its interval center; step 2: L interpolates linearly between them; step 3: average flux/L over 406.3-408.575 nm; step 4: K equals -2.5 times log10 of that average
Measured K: 0.06 mag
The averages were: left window 6.51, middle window 6.28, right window 6.91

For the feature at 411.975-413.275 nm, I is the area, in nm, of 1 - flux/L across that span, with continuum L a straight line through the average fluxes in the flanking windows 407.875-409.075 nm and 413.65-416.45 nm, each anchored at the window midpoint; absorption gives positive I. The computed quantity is 0.10 nm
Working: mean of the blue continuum 7.08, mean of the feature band 6.21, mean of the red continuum 6.47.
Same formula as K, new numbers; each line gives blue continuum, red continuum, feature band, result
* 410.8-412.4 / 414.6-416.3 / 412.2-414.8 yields 0.06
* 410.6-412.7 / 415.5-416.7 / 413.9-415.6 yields 0.06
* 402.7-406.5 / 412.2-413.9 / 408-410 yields -0.07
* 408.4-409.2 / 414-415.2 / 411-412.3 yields -0.04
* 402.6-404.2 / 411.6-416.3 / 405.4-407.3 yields 0.01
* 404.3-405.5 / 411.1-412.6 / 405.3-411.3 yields 0.01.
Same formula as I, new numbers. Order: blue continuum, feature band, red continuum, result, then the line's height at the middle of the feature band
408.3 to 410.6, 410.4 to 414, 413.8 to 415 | -0.09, 6.41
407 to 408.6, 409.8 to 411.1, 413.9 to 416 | 0.06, 6.42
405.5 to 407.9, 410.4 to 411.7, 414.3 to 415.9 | -0.14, 6.31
